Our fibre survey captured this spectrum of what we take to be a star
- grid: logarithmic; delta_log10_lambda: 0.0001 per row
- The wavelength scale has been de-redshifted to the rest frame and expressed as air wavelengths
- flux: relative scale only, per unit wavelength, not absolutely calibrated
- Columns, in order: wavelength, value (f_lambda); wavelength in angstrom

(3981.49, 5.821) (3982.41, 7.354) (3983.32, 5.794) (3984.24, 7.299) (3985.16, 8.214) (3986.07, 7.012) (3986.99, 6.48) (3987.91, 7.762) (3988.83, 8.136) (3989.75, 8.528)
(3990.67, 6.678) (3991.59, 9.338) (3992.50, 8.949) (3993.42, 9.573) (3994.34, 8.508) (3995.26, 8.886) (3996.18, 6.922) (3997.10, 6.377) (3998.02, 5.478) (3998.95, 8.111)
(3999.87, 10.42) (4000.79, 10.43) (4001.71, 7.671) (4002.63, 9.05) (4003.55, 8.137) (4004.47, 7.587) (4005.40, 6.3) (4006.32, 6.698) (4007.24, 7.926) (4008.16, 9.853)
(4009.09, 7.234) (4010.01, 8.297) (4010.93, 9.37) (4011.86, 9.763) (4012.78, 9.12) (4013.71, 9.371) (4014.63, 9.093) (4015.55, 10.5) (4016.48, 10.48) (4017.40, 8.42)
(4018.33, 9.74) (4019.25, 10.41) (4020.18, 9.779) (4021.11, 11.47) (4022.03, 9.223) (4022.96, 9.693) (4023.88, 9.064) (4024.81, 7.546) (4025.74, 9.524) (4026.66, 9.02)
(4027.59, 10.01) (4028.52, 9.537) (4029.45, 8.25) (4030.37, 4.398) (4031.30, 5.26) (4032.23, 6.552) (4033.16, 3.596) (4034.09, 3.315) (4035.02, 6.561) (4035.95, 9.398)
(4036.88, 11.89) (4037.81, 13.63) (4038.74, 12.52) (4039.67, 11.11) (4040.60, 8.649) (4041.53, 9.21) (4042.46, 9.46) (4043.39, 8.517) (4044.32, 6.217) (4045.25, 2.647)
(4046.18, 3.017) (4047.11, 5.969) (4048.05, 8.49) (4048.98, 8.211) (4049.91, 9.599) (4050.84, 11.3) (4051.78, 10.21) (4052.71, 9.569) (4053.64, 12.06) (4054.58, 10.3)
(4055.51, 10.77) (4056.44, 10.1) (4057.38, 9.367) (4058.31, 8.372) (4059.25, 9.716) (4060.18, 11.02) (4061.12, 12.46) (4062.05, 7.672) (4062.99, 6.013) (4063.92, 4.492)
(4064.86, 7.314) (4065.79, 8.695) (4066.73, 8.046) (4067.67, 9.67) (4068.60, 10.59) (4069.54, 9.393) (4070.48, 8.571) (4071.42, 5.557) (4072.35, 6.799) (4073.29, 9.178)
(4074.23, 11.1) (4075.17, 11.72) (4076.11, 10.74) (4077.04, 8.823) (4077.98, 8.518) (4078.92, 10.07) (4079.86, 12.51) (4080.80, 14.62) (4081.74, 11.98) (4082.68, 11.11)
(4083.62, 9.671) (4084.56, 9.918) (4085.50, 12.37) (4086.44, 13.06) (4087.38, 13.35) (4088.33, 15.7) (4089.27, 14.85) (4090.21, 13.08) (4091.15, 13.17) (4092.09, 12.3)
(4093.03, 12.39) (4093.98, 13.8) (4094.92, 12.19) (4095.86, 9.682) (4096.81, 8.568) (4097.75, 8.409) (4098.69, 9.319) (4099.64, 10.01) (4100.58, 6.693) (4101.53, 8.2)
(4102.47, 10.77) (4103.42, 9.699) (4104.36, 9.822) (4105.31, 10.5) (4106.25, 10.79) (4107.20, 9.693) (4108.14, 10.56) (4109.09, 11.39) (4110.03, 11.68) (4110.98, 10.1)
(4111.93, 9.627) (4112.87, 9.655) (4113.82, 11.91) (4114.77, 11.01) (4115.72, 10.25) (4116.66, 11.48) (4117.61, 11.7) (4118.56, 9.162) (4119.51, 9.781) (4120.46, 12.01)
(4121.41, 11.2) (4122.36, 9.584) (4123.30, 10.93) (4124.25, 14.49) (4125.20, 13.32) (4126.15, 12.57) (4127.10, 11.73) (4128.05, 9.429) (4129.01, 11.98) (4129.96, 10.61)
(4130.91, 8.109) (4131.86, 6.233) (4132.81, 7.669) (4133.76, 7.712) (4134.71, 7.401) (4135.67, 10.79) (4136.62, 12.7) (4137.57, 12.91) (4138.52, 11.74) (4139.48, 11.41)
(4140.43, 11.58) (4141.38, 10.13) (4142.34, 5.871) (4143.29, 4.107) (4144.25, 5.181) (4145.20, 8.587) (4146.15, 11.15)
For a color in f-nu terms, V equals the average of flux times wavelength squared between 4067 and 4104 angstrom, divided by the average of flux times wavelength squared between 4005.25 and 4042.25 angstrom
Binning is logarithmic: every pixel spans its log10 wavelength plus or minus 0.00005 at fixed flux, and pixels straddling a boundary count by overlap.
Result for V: 1.3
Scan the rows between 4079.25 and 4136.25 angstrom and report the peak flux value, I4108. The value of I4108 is 15.7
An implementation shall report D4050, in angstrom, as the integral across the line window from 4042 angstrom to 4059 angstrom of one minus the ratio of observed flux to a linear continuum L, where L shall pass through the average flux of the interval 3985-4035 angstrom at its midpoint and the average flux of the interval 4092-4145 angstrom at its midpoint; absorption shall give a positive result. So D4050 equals 0.79 angstrom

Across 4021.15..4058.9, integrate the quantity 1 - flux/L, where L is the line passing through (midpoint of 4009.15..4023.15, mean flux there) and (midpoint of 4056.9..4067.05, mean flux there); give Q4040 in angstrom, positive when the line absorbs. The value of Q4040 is 1.7 angstrom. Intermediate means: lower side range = 9.58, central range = 8.59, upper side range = 8.47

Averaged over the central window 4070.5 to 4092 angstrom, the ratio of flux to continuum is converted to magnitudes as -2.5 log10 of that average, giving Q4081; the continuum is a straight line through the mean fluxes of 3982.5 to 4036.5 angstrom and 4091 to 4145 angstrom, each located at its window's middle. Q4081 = -0.17 mag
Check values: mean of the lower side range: 8.21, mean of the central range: 11.2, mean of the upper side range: 10.2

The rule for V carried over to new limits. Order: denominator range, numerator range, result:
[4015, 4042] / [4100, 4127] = 1.25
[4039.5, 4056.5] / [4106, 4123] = 1.27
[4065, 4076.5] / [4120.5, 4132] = 1.24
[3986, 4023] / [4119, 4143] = 1.29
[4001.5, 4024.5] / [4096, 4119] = 1.17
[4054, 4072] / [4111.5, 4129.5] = 1.30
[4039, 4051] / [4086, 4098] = 1.61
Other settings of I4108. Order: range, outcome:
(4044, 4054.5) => 12.06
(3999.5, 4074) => 13.63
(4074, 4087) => 14.62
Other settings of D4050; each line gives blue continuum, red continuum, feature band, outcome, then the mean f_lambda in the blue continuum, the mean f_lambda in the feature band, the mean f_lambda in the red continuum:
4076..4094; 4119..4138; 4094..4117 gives 2.4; 12.1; 10.2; 10.5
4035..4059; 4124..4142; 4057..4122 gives -3.1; 9.17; 10.3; 10.6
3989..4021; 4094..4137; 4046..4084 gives 0.6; 8.64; 9.4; 10.3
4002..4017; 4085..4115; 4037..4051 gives 1.4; 8.66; 8.59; 11.1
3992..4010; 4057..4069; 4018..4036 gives 0.6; 8.12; 8.07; 8.71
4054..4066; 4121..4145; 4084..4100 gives -4.2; 8.98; 11.9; 9.96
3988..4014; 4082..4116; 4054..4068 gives 1.4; 8.29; 8.95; 11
